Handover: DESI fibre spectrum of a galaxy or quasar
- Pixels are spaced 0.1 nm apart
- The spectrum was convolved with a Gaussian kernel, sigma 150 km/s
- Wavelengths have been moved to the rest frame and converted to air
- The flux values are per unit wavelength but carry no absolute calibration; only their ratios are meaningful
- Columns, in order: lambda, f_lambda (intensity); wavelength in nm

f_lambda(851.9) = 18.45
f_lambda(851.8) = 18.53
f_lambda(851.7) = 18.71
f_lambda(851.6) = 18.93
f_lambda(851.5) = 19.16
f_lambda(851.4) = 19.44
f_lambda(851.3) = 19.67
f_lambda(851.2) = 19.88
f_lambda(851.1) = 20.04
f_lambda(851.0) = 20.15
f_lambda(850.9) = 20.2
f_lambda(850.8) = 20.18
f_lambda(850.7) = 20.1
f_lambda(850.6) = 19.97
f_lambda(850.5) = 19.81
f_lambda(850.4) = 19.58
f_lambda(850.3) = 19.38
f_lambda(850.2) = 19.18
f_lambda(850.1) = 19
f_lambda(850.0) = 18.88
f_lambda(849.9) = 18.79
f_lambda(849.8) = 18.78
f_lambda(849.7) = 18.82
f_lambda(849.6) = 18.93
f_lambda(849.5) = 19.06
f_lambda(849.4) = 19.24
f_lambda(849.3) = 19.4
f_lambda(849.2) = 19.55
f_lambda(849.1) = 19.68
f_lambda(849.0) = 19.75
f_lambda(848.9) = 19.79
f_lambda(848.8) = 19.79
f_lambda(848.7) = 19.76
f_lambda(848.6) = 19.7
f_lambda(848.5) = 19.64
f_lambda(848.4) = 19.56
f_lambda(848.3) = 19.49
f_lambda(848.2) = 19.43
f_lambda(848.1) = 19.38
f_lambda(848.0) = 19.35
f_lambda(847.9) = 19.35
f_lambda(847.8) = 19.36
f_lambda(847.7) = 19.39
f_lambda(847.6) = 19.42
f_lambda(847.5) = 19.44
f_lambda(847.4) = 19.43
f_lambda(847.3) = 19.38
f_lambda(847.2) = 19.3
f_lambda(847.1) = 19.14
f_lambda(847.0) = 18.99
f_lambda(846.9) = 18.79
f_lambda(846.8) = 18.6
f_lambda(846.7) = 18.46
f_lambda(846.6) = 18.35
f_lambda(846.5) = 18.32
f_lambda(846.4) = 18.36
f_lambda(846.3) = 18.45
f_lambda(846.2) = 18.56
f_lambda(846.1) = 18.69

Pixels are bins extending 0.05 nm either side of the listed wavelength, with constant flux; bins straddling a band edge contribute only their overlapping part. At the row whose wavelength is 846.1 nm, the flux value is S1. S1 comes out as 18.69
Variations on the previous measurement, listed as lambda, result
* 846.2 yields 18.56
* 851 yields 20.15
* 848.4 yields 19.56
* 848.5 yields 19.64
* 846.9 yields 18.79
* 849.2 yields 19.55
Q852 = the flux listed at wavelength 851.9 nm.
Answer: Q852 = 18.45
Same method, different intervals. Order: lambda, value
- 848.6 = 19.7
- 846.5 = 18.32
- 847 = 18.99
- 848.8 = 19.79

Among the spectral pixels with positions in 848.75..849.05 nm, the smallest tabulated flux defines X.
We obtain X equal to 19.75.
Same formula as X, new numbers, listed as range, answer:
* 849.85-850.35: 18.79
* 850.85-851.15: 20.04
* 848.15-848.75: 19.43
